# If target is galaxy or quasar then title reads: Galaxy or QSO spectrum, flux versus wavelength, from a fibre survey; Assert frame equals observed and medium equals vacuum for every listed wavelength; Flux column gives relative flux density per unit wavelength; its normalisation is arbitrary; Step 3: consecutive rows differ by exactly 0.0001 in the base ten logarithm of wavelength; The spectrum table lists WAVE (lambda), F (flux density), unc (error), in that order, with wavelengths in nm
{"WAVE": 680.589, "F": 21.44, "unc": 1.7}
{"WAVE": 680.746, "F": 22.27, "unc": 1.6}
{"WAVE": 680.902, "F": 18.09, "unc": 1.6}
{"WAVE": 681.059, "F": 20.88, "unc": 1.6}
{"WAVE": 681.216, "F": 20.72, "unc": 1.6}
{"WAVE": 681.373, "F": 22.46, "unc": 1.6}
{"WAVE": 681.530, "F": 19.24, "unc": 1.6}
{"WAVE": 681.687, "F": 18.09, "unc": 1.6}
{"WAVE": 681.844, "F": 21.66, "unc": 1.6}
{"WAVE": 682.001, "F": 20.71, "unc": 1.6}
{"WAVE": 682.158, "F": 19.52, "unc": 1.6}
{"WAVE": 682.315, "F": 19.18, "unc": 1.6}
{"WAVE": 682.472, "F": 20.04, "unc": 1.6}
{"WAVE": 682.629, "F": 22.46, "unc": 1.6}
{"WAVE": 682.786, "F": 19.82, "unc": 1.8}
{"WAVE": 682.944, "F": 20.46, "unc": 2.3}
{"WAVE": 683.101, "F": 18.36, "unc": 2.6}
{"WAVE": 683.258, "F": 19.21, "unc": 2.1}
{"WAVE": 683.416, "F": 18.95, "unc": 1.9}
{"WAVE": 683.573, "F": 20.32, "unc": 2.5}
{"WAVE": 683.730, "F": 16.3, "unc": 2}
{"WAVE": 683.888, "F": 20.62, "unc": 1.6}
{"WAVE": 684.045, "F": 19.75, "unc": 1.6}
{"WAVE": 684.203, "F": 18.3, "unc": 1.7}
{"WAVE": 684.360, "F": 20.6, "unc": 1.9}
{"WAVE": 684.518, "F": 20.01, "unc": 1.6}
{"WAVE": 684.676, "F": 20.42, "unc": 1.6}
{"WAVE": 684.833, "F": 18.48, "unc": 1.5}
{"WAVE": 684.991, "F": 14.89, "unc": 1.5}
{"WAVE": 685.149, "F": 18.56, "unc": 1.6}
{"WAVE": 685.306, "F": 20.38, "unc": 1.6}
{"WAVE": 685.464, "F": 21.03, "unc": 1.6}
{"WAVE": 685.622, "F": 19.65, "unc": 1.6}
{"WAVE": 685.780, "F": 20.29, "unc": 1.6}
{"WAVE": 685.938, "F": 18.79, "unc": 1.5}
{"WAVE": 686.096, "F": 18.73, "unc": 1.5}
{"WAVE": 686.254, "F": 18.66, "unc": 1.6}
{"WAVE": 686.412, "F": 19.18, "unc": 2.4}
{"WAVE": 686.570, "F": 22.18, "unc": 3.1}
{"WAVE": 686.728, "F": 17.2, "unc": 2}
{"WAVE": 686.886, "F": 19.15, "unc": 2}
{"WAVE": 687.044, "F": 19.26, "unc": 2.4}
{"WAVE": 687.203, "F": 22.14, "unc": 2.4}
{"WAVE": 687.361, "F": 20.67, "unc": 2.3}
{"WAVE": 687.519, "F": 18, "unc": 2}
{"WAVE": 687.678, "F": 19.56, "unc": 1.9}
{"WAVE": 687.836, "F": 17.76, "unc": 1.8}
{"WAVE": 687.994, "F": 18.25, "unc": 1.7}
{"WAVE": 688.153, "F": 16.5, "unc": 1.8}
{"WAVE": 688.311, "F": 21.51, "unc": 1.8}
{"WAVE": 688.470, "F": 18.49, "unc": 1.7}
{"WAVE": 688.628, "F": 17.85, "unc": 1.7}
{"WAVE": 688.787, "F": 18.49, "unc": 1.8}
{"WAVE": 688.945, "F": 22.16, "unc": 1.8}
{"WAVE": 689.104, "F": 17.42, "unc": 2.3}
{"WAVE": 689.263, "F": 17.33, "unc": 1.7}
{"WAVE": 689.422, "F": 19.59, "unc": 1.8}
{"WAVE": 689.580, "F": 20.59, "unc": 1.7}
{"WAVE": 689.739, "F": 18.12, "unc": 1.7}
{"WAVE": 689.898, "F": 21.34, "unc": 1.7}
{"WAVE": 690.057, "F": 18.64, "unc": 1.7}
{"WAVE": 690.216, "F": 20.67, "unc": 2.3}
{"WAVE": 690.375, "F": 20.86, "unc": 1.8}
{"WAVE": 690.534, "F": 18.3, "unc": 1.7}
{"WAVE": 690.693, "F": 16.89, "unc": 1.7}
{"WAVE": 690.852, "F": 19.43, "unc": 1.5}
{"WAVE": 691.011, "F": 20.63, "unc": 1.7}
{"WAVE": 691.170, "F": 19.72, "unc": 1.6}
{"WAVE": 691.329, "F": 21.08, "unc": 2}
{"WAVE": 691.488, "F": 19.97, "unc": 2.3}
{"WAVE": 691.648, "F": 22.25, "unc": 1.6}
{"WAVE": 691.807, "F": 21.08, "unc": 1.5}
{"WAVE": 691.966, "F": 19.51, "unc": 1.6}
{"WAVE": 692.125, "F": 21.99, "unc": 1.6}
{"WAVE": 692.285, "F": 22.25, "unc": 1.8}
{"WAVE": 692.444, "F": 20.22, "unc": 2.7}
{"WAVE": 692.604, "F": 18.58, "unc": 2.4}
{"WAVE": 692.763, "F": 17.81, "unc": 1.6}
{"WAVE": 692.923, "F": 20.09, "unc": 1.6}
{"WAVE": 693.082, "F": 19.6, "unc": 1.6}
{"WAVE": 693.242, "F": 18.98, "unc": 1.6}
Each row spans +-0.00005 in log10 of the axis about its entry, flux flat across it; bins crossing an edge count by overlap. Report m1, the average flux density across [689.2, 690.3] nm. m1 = 19.5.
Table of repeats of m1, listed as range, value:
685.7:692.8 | 19.5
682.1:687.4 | 19.5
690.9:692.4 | 20.9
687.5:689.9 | 18.9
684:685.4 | 19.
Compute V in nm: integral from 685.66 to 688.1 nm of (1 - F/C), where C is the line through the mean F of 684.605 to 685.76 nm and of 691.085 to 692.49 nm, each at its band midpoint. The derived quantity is 0.035 nm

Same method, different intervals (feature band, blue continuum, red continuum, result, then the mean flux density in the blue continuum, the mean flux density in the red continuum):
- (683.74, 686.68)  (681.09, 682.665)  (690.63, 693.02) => 0.132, 20.4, 20.1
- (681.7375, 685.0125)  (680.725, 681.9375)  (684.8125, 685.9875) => 0.016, 20.3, 19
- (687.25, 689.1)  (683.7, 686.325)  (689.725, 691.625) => 0.048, 19.2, 19.8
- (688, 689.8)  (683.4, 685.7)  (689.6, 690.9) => 0.038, 19.2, 19.3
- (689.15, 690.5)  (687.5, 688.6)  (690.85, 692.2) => 0.009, 18.6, 20.7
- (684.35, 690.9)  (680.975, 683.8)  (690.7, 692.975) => 0.281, 19.9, 20.2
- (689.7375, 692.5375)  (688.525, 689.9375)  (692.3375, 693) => -0.144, 19.1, 19.3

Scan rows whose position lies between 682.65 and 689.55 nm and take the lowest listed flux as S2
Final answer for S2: 14.89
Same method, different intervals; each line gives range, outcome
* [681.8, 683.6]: 18.36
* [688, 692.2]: 16.5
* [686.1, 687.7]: 17.2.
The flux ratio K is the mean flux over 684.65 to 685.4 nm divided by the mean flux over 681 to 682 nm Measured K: 0.90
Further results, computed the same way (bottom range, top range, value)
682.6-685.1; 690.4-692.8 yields 1.04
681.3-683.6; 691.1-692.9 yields 1.02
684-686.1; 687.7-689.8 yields 0.98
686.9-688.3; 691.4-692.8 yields 1.07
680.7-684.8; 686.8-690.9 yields 0.96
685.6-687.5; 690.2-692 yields 1.02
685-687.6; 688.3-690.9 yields 0.99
